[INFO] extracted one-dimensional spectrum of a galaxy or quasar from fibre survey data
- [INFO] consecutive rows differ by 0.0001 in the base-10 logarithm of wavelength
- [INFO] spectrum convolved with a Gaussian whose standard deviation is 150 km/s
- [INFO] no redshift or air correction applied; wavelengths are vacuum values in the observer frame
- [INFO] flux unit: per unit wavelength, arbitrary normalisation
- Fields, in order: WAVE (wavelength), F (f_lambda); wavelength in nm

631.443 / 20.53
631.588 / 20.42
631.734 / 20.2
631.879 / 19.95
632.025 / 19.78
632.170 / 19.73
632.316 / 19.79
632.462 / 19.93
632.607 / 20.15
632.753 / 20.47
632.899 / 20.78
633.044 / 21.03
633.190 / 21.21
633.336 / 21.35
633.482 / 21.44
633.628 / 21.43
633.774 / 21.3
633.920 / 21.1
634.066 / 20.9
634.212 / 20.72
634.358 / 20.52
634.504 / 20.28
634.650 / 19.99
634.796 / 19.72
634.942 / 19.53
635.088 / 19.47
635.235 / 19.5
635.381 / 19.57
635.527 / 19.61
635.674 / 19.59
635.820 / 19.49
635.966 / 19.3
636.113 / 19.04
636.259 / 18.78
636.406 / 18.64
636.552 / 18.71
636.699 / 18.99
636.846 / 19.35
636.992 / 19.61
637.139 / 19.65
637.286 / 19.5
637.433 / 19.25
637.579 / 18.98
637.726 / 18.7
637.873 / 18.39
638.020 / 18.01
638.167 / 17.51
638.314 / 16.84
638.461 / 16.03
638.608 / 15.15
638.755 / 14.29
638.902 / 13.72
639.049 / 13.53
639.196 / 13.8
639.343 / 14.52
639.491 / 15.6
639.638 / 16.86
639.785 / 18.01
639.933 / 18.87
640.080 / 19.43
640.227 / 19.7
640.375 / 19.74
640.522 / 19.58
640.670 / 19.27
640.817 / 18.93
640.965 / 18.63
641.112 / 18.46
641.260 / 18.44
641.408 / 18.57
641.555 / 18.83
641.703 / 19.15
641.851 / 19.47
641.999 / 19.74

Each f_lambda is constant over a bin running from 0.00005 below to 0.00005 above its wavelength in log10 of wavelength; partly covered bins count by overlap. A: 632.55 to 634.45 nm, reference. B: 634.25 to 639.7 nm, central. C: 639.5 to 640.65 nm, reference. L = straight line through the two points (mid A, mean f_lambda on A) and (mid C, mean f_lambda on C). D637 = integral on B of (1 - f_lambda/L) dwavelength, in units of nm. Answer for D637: 0.46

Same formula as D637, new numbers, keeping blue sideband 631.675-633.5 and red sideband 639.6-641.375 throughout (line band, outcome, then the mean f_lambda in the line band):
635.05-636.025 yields 0.02 nm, 19.5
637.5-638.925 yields 0.18 nm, 16.9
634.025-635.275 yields 0.00 nm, 20.1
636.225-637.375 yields 0.02 nm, 19.2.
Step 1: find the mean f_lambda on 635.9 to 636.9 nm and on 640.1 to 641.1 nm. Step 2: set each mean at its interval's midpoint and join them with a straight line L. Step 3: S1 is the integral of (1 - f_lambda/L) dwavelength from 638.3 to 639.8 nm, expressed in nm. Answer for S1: 0.31 nm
